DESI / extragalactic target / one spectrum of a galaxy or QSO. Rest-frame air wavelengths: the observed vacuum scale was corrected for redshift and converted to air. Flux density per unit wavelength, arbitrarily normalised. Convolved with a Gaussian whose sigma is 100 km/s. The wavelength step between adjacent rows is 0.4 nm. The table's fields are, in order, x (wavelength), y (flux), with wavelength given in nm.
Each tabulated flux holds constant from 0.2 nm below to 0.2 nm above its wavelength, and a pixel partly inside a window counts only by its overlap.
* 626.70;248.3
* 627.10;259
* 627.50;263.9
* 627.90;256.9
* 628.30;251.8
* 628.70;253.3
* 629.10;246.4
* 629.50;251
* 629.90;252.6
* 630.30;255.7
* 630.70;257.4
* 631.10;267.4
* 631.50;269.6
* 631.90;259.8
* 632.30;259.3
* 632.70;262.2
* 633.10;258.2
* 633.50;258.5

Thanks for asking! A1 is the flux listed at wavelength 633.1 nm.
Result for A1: 258.2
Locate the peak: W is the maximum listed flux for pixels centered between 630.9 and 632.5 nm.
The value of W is 269.6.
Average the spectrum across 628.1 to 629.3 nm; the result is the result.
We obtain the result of 250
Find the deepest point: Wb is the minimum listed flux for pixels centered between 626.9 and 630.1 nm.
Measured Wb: 246.4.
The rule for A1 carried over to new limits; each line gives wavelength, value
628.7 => 253.3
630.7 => 257.4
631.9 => 259.8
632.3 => 259.3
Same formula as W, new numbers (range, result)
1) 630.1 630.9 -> 257.4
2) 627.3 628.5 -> 263.9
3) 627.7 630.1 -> 256.9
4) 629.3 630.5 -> 255.7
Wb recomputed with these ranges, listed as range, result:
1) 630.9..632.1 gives 259.8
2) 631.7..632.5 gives 259.3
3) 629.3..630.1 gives 251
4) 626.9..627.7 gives 259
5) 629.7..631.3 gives 252.6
